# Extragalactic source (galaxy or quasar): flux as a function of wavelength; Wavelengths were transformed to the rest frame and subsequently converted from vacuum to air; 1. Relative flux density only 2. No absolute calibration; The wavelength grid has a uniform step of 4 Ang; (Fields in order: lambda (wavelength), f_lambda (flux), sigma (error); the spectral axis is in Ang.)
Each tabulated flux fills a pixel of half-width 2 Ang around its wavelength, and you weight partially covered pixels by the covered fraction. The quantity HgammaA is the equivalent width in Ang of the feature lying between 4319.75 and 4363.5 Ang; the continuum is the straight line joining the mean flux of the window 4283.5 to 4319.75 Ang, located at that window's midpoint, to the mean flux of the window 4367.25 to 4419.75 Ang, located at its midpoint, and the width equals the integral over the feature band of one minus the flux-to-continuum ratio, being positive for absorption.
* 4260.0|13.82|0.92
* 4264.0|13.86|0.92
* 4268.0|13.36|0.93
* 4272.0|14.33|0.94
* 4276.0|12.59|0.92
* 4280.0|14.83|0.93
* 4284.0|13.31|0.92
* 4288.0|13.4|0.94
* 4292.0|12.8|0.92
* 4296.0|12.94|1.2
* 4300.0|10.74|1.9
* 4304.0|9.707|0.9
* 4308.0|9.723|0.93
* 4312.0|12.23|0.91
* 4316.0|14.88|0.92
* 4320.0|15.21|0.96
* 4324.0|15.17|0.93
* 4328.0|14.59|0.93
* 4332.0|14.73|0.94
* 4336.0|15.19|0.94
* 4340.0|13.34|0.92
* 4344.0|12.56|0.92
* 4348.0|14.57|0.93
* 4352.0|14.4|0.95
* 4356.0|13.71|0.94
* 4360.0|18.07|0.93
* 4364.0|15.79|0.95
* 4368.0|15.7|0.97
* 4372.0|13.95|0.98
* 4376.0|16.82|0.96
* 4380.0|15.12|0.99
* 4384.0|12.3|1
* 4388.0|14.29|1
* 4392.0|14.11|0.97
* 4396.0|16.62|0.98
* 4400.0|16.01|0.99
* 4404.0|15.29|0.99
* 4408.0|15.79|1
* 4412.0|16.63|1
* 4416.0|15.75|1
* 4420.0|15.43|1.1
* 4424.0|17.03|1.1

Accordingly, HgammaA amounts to -3.6 Ang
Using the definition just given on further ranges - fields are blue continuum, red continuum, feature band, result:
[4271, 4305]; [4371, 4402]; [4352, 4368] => -1.4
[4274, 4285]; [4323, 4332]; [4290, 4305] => 2.5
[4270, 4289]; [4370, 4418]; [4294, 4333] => 3.4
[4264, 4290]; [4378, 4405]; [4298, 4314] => 3.8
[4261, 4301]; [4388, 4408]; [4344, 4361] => -0.1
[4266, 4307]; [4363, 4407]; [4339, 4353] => 0.5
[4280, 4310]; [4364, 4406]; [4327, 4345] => -1.0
